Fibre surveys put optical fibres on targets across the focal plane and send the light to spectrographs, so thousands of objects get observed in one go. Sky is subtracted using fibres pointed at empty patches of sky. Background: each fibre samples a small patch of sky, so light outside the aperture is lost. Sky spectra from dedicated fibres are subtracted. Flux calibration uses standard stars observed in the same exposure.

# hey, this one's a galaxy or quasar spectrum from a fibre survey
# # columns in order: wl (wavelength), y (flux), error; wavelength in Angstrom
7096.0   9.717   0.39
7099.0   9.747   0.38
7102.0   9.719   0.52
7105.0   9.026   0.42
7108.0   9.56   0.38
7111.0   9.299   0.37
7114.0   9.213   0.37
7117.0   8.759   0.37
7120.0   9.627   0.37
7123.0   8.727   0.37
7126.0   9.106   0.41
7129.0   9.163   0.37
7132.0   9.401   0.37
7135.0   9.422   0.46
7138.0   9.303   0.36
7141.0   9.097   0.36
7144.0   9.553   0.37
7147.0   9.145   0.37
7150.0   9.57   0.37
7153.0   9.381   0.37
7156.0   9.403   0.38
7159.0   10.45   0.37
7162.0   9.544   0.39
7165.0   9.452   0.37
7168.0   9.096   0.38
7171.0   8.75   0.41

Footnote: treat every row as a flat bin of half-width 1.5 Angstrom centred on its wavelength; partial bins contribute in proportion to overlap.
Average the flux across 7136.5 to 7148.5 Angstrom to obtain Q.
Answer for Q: 9.27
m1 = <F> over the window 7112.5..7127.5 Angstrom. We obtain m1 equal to 9.09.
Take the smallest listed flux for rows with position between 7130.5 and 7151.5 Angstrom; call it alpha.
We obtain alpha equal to 9.097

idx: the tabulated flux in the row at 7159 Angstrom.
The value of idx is 10.45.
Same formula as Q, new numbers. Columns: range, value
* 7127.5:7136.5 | 9.33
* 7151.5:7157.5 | 9.39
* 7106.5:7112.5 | 9.43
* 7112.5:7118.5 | 8.99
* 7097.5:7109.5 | 9.51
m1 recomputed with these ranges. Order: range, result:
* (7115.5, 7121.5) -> 9.19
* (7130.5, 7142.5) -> 9.31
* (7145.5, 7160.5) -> 9.59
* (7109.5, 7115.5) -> 9.26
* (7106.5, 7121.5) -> 9.29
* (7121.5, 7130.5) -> 9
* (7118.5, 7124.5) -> 9.18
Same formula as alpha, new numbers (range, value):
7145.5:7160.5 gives 9.145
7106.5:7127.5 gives 8.727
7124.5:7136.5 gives 9.106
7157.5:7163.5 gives 9.544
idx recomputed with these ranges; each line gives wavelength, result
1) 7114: 9.213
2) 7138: 9.303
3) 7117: 8.759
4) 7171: 8.75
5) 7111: 9.299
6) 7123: 8.727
